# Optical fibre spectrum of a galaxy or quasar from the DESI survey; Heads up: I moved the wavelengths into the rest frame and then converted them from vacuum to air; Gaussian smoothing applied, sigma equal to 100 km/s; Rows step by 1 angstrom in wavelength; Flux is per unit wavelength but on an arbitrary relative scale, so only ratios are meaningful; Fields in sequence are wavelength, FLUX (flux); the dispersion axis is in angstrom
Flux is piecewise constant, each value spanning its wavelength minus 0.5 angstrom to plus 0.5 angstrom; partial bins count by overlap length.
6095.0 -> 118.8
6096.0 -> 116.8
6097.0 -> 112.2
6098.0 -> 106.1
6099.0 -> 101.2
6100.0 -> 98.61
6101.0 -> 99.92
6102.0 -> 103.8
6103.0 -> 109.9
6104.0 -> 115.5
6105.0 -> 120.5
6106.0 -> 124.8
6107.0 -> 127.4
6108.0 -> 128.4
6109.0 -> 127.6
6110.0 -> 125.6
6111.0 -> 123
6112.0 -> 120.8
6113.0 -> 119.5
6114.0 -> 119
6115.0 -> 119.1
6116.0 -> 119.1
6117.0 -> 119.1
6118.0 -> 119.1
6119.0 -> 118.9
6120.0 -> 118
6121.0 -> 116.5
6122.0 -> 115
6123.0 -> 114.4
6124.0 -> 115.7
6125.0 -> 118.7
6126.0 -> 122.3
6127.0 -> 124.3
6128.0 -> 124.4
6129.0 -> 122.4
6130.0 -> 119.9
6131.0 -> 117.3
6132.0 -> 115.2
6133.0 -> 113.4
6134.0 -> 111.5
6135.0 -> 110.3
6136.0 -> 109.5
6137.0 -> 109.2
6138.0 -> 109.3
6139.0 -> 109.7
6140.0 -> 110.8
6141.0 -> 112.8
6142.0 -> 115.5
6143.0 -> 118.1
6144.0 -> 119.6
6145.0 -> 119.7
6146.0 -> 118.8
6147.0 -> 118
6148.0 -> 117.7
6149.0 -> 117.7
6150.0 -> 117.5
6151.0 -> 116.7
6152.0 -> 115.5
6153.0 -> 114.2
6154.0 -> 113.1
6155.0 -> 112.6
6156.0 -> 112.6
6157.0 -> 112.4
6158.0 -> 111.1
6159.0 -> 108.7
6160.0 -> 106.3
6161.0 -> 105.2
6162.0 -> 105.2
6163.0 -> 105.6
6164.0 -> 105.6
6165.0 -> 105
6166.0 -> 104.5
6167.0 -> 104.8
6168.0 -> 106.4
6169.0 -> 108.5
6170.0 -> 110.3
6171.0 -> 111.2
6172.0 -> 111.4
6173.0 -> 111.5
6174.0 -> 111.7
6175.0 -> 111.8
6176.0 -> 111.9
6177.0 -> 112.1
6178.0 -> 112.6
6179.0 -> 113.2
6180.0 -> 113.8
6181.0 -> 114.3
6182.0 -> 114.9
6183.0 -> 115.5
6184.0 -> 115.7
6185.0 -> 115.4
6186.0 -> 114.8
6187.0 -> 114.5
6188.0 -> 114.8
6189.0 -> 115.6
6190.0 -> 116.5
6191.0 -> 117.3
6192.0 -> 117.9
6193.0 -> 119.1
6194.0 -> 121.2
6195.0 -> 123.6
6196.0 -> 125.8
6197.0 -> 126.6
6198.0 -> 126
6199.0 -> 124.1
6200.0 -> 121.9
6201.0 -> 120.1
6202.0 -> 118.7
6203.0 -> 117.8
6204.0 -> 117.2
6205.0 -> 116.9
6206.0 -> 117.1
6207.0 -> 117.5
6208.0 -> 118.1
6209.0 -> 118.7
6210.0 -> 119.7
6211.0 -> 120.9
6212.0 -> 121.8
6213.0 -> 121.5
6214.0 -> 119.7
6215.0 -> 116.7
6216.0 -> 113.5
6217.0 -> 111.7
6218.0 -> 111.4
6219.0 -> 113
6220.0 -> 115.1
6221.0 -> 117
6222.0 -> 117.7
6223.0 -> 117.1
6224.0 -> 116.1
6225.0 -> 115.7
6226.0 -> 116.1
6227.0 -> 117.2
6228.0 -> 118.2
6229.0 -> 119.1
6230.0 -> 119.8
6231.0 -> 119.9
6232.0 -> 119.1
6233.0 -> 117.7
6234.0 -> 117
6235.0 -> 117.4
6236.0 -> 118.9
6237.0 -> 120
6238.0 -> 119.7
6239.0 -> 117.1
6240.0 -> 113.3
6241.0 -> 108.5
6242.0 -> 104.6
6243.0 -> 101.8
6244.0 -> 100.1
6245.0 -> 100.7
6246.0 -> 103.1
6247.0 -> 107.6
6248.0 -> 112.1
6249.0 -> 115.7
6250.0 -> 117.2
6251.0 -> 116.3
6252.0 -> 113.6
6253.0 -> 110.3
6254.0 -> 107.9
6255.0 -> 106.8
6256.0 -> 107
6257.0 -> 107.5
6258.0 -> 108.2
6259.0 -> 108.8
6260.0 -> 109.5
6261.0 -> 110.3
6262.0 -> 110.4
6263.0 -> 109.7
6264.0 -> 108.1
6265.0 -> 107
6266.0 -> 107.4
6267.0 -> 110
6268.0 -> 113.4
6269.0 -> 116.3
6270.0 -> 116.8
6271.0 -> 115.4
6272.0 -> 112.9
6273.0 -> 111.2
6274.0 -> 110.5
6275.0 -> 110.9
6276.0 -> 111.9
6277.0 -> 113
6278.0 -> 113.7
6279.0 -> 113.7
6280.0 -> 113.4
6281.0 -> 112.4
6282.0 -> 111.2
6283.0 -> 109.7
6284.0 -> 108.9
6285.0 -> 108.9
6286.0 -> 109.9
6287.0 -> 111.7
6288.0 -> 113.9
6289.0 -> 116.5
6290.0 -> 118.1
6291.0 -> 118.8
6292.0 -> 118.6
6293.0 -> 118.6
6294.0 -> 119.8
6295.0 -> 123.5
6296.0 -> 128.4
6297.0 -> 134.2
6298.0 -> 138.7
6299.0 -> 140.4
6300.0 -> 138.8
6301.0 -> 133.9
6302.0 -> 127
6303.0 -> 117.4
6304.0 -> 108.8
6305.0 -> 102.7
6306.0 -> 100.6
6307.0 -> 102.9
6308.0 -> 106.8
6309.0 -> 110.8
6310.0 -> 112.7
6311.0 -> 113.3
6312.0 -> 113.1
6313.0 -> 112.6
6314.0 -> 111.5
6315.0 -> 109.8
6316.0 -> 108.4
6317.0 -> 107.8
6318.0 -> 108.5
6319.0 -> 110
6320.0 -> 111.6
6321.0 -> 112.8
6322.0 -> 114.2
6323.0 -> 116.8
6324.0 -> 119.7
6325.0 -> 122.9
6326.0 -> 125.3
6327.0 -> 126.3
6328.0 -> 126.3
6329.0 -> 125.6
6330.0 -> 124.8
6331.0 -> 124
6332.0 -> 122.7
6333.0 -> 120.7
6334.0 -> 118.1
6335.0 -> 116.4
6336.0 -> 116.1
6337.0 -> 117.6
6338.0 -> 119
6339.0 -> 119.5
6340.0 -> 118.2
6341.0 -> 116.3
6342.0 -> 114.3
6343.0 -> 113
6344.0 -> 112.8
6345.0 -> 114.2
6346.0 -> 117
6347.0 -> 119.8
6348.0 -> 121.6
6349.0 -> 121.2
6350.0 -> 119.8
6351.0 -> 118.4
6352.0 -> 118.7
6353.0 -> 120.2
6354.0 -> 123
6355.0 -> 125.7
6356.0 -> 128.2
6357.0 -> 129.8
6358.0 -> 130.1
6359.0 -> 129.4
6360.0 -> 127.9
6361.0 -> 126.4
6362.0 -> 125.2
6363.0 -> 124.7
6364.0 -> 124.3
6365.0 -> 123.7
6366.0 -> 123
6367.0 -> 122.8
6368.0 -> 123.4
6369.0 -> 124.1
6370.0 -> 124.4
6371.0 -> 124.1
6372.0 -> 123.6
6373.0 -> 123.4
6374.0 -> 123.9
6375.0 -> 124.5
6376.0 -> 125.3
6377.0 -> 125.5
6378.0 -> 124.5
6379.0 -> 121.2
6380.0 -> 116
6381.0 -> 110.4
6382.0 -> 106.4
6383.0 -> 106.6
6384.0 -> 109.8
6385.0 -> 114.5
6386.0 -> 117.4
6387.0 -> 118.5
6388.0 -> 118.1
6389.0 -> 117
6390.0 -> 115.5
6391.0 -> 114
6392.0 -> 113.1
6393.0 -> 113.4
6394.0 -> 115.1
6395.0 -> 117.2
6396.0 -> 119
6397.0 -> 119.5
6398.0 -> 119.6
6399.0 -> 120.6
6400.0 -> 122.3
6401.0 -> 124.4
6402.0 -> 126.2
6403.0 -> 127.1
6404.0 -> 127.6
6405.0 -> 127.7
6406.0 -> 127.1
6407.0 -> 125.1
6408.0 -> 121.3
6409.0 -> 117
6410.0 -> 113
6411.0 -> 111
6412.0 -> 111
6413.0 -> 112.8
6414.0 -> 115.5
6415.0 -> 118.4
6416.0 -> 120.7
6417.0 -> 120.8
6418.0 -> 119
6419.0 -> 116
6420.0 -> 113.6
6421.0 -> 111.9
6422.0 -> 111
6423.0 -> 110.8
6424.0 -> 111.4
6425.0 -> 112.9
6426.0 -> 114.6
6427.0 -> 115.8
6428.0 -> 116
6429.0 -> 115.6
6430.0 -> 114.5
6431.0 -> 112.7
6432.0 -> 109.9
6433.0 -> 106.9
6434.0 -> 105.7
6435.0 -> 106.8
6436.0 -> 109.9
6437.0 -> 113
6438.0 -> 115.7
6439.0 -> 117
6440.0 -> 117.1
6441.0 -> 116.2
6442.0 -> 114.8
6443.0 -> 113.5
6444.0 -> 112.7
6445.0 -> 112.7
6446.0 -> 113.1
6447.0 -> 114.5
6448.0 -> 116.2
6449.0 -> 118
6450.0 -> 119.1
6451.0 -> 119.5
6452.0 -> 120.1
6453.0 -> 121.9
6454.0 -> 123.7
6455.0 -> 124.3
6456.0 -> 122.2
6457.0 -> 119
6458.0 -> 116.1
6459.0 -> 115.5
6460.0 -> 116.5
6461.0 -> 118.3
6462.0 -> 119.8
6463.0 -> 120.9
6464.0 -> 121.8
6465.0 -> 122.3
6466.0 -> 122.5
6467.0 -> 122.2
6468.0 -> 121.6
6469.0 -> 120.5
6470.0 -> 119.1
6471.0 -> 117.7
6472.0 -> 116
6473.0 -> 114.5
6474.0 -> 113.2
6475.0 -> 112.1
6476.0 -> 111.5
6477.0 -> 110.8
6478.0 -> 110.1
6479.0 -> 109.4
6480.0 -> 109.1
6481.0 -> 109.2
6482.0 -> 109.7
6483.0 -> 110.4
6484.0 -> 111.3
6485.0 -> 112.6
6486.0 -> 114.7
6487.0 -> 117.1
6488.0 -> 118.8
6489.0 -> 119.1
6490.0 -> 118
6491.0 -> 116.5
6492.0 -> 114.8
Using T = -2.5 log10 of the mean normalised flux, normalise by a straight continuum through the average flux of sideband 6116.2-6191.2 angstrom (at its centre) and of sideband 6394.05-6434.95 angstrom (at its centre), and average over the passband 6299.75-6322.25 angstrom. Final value 0.030 mag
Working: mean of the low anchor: 114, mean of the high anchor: 117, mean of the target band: 113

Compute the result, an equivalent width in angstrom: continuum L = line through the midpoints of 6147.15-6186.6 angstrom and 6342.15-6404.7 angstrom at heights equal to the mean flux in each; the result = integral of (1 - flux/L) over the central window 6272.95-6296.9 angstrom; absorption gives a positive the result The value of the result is 0.4 angstrom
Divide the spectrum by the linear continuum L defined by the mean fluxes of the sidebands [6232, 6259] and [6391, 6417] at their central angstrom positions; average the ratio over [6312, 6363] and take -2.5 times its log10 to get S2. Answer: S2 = -0.03 mag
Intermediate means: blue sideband 111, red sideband 119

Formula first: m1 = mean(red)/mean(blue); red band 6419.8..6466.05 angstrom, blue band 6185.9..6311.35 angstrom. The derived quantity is 1.0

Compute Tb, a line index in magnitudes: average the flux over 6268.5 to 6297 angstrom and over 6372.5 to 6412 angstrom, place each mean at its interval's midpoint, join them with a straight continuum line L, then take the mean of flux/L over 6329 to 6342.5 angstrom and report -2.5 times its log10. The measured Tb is -0.023 mag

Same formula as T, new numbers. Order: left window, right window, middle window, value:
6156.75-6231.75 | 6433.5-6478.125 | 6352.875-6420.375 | -0.038 mag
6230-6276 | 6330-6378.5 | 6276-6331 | 0.000 mag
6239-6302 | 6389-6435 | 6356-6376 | -0.086 mag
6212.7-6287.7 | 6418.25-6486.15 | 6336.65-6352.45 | -0.035 mag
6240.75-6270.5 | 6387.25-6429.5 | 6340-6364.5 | -0.066 mag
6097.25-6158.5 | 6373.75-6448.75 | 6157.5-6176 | 0.077 mag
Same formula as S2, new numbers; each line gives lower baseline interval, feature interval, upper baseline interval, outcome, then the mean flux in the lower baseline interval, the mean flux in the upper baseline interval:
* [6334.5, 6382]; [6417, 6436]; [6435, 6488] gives 0.049 mag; 121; 116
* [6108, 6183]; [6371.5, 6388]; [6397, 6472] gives -0.013 mag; 115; 117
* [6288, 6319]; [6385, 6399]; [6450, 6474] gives 0.017 mag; 117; 120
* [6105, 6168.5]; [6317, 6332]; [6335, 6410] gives 0.005 mag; 116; 120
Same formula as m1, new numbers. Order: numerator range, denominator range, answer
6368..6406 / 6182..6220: 1.01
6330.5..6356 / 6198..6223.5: 1.01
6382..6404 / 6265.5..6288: 1.05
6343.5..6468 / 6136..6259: 1.04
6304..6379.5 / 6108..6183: 1.04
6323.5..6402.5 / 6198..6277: 1.06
